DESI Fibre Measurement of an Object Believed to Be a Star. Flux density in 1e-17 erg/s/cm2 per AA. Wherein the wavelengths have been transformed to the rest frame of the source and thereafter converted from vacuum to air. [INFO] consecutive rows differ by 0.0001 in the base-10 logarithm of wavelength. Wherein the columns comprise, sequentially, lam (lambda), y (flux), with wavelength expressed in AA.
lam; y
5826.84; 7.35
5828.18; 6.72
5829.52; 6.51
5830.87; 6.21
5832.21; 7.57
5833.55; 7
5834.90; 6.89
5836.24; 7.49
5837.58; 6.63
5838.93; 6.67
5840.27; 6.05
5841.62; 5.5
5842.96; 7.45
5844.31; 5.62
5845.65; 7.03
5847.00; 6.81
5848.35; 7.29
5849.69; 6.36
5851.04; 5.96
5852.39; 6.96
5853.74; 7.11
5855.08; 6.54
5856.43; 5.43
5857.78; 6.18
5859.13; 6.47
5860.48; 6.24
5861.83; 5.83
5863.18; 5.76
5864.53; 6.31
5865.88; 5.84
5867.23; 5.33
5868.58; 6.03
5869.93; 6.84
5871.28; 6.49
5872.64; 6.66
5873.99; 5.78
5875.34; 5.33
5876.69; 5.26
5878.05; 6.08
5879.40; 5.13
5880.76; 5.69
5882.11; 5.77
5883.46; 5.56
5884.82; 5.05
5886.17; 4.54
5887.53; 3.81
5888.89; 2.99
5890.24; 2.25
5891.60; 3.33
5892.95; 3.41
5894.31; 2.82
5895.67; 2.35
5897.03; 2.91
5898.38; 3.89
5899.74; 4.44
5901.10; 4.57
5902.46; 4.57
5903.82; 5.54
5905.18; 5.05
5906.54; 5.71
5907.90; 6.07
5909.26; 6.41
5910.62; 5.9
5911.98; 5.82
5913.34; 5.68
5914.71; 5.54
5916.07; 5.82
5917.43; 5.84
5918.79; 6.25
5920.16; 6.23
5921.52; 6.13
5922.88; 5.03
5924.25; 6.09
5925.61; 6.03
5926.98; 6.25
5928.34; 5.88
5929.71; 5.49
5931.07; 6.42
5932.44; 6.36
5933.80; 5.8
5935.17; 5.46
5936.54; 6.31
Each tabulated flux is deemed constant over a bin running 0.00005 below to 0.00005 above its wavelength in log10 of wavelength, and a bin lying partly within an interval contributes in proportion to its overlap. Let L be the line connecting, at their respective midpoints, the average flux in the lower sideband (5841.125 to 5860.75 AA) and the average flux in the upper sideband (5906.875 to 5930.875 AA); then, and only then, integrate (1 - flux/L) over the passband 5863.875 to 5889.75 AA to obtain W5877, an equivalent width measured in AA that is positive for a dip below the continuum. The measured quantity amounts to 3.3 AA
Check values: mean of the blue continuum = 6.48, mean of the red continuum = 5.92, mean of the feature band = 5.48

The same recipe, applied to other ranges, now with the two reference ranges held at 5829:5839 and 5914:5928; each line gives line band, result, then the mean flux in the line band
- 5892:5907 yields 5.0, 4.08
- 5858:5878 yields 1.5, 6.02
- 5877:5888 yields 1.9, 5.23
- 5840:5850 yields 0.3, 6.54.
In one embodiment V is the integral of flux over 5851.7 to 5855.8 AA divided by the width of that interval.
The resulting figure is 6.85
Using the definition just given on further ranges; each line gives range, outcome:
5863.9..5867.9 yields 5.82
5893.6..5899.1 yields 3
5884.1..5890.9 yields 3.74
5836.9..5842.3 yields 6.22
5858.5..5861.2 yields 6.34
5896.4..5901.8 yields 3.97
